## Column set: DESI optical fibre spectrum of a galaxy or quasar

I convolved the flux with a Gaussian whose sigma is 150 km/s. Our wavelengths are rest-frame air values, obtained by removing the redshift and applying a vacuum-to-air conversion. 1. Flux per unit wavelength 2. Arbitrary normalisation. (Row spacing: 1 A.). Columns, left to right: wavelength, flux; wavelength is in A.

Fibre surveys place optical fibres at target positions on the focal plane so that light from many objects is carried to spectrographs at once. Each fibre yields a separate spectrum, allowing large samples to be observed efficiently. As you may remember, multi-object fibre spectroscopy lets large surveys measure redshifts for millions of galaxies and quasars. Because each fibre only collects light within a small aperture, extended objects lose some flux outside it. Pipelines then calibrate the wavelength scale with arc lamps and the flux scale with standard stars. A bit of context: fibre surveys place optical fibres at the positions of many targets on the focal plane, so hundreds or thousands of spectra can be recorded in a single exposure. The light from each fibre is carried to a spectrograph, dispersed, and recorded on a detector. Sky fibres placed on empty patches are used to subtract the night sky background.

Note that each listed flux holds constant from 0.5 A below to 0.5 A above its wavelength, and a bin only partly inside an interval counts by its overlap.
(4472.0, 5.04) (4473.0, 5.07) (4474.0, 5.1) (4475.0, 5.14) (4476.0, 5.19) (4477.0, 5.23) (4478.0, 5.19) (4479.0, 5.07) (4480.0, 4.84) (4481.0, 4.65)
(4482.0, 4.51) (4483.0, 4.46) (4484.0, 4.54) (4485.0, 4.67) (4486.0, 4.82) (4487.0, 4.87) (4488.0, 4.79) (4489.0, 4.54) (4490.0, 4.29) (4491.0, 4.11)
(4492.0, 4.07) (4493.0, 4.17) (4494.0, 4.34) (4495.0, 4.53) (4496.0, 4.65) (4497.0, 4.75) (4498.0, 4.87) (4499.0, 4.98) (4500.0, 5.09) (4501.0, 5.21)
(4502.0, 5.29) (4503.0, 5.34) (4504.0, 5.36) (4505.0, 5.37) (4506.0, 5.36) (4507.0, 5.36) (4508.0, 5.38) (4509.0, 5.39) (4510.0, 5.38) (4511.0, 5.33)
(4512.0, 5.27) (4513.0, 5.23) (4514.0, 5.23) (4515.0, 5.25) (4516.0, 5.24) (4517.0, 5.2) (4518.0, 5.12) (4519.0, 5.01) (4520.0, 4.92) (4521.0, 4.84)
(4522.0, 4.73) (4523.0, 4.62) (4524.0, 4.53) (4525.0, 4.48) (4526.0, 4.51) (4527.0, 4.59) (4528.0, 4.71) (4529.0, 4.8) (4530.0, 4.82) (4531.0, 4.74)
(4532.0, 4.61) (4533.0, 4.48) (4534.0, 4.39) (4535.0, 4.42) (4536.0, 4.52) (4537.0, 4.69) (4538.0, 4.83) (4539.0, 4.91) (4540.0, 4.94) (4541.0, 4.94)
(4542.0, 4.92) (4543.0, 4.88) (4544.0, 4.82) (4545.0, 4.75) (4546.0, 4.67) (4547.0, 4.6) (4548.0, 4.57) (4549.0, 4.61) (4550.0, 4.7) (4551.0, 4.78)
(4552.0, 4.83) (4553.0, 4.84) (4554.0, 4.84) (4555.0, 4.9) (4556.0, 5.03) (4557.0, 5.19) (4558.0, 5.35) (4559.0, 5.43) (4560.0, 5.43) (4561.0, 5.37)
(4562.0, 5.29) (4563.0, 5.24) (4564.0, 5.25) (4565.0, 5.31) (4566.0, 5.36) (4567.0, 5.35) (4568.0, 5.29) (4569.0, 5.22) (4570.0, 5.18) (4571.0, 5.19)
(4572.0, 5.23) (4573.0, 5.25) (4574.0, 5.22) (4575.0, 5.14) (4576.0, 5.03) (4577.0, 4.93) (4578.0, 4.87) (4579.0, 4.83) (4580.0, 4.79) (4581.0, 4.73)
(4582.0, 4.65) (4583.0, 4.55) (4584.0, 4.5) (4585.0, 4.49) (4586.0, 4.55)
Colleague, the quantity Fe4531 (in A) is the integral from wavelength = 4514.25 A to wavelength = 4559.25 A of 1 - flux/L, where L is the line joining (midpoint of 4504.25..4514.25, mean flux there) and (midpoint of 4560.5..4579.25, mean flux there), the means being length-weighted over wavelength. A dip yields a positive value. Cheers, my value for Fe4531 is 3.9 A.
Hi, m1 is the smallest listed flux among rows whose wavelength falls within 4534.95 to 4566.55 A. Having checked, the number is 4.42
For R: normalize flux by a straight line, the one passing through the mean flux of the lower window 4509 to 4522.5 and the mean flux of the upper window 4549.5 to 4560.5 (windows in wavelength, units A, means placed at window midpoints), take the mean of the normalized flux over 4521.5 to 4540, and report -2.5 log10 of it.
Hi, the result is 0.10 mag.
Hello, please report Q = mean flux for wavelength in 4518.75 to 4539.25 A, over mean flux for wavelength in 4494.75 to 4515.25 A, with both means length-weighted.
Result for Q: 0.9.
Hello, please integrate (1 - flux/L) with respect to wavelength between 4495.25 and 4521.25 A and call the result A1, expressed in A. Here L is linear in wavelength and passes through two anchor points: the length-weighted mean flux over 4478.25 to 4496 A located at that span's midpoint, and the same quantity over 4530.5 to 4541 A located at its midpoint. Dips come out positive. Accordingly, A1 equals -3.17 A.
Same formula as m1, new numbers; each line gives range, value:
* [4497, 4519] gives 4.75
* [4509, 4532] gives 4.48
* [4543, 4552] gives 4.57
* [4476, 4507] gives 4.07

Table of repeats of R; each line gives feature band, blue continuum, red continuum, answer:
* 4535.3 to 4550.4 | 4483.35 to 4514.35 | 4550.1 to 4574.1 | 0.08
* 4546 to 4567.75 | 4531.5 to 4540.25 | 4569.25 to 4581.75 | -0.05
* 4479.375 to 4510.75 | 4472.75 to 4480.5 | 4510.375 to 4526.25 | 0.04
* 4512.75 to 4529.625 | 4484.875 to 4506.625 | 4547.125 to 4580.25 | 0.01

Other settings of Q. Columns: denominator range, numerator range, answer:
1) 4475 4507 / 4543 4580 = 1.05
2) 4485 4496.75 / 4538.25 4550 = 1.07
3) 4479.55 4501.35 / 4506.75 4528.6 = 1.08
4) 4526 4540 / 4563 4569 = 1.14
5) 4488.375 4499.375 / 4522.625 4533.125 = 1.03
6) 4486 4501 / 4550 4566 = 1.11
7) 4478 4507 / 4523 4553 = 0.98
